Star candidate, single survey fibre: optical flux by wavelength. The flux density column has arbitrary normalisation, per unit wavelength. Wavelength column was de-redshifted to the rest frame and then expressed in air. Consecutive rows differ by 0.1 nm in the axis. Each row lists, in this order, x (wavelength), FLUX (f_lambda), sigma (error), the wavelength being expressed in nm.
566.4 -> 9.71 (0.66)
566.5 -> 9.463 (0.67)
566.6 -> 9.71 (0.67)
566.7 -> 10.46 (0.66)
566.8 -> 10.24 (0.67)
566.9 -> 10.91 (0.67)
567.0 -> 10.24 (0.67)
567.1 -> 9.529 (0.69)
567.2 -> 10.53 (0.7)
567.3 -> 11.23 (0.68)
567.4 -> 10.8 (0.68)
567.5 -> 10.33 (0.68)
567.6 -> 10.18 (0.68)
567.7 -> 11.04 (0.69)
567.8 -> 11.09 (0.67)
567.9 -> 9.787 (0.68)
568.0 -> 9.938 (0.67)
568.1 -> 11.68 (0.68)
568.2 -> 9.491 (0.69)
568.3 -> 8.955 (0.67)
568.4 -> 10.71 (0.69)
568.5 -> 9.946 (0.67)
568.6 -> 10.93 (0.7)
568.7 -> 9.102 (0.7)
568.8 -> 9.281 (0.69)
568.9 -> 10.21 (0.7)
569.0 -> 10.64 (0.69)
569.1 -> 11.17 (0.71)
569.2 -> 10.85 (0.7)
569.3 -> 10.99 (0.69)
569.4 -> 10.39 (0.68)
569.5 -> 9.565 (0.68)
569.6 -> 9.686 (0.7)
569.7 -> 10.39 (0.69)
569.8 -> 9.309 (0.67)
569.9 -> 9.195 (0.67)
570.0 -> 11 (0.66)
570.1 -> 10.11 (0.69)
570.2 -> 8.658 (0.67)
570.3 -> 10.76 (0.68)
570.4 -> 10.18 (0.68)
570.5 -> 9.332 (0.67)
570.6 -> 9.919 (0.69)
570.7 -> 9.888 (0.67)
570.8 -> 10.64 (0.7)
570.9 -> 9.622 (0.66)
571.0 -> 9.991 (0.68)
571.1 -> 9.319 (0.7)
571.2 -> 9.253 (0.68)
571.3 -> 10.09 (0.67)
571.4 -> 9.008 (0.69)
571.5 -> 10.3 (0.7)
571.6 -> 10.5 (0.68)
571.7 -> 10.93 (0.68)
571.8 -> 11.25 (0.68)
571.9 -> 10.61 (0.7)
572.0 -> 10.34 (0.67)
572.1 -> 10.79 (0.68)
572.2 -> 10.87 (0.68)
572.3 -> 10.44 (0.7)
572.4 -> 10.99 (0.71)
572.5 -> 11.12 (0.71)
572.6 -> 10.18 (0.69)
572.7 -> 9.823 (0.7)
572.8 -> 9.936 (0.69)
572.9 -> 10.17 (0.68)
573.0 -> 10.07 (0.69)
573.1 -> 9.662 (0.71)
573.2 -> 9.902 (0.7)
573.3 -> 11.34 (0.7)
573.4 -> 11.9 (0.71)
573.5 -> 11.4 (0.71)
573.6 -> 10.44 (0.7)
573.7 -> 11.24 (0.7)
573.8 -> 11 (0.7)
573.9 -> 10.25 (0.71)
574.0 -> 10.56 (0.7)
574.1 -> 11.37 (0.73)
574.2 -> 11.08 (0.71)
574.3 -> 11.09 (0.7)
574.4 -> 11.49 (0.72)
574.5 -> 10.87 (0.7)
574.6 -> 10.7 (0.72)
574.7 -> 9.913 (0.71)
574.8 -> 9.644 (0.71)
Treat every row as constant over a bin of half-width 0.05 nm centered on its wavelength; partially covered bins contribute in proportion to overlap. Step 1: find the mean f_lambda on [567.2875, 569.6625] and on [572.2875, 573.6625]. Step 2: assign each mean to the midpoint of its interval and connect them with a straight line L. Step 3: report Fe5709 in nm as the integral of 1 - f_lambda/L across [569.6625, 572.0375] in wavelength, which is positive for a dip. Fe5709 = 0.09 nm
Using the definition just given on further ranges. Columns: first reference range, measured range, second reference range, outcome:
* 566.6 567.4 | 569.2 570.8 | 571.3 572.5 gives 0.08 nm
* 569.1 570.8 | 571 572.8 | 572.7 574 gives 0.01 nm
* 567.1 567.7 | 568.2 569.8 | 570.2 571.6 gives 0.01 nm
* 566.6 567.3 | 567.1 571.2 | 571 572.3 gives 0.06 nm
